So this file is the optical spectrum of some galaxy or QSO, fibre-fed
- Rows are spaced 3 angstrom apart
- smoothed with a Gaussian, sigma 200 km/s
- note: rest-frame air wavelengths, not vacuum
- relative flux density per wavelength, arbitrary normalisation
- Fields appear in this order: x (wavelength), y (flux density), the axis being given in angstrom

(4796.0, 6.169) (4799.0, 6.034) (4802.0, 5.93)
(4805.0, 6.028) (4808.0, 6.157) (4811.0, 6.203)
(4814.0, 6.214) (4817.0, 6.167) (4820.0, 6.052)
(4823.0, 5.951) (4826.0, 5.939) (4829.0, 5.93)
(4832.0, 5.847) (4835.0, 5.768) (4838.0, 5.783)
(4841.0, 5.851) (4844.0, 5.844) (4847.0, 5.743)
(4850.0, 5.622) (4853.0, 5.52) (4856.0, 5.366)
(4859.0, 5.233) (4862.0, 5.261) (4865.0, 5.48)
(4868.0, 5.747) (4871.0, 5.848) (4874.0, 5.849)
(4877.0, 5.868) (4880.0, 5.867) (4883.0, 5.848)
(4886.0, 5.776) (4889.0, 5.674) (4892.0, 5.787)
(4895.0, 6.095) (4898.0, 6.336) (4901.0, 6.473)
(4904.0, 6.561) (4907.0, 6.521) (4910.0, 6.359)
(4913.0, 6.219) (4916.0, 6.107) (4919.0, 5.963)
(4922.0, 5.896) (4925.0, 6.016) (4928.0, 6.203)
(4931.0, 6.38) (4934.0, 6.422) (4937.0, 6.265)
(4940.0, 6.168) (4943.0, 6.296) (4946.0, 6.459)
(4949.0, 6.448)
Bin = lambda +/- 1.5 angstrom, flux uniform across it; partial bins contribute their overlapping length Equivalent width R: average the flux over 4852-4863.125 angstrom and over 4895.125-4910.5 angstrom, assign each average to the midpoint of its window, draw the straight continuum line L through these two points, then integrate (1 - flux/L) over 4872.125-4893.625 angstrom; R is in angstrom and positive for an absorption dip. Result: 0.5 angstrom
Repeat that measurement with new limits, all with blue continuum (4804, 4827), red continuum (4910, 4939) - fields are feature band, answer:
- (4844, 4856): 0.97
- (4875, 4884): 0.41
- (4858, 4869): 1.26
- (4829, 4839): 0.47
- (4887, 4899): 0.39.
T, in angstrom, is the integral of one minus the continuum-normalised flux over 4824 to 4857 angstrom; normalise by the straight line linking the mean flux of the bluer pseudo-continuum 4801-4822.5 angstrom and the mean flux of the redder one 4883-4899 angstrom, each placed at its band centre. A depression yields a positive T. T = 1.5 angstrom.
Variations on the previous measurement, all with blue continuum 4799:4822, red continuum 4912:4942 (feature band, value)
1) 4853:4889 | 2.87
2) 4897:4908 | -0.58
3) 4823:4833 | 0.32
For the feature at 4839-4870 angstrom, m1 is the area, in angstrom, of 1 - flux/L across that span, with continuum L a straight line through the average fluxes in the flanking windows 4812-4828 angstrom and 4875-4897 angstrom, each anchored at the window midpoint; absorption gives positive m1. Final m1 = 2.0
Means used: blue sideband 6.06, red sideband 5.86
